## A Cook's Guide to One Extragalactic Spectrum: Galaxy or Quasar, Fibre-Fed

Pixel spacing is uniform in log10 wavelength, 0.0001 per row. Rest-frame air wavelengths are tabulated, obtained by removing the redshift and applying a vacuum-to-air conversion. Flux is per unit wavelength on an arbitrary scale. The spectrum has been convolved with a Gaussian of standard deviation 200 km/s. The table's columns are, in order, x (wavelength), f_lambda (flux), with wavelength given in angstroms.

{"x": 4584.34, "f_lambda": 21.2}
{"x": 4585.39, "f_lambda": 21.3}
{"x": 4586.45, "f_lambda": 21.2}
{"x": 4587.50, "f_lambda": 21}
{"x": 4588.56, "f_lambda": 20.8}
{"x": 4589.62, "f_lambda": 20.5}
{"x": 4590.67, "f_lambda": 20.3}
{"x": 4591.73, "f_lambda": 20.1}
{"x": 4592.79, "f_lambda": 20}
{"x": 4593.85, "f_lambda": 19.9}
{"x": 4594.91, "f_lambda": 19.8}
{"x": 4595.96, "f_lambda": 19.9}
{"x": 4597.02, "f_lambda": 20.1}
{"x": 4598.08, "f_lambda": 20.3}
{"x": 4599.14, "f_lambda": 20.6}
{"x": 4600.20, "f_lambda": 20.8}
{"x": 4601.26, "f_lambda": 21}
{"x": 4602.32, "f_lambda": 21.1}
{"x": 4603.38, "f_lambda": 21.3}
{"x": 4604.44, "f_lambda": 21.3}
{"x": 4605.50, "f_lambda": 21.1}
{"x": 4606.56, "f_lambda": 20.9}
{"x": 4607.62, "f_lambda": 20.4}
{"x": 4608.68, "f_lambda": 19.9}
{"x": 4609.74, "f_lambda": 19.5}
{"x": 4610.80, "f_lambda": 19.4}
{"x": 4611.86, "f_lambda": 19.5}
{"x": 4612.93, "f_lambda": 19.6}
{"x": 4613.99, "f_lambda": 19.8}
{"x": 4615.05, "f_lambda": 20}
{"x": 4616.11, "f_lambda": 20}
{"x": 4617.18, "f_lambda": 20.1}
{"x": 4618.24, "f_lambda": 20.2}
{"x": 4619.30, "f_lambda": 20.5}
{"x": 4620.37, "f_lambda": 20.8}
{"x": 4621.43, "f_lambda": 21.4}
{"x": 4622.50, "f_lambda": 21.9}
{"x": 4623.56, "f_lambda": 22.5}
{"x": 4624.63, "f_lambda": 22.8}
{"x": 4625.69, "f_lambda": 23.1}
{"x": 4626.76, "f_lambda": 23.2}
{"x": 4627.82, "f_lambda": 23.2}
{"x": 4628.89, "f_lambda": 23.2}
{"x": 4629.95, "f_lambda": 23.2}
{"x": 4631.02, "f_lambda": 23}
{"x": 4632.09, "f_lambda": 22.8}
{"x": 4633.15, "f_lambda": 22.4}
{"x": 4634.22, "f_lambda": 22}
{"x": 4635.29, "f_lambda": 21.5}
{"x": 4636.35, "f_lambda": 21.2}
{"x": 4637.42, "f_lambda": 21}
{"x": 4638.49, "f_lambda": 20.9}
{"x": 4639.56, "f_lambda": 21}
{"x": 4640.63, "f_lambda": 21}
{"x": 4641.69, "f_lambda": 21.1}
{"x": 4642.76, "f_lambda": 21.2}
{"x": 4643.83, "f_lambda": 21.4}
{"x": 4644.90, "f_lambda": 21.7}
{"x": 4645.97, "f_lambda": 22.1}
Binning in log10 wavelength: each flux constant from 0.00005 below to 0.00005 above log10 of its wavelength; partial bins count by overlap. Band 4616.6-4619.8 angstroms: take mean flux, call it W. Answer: 20.3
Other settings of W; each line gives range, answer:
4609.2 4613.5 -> 19.5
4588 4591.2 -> 20.5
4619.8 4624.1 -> 21.6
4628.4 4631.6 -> 23.1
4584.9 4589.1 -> 21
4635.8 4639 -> 21.1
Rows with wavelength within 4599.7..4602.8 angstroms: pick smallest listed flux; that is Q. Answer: 20.8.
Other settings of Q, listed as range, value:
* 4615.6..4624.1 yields 20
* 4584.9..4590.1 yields 20.5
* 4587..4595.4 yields 19.8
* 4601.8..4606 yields 21.1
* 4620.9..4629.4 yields 21.4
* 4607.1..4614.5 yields 19.4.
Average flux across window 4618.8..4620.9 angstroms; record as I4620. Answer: 20.6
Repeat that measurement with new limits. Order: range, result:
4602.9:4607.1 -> 21.2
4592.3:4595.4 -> 19.9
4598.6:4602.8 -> 20.9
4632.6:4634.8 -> 22.2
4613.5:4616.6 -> 20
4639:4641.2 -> 21.1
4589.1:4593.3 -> 20.2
